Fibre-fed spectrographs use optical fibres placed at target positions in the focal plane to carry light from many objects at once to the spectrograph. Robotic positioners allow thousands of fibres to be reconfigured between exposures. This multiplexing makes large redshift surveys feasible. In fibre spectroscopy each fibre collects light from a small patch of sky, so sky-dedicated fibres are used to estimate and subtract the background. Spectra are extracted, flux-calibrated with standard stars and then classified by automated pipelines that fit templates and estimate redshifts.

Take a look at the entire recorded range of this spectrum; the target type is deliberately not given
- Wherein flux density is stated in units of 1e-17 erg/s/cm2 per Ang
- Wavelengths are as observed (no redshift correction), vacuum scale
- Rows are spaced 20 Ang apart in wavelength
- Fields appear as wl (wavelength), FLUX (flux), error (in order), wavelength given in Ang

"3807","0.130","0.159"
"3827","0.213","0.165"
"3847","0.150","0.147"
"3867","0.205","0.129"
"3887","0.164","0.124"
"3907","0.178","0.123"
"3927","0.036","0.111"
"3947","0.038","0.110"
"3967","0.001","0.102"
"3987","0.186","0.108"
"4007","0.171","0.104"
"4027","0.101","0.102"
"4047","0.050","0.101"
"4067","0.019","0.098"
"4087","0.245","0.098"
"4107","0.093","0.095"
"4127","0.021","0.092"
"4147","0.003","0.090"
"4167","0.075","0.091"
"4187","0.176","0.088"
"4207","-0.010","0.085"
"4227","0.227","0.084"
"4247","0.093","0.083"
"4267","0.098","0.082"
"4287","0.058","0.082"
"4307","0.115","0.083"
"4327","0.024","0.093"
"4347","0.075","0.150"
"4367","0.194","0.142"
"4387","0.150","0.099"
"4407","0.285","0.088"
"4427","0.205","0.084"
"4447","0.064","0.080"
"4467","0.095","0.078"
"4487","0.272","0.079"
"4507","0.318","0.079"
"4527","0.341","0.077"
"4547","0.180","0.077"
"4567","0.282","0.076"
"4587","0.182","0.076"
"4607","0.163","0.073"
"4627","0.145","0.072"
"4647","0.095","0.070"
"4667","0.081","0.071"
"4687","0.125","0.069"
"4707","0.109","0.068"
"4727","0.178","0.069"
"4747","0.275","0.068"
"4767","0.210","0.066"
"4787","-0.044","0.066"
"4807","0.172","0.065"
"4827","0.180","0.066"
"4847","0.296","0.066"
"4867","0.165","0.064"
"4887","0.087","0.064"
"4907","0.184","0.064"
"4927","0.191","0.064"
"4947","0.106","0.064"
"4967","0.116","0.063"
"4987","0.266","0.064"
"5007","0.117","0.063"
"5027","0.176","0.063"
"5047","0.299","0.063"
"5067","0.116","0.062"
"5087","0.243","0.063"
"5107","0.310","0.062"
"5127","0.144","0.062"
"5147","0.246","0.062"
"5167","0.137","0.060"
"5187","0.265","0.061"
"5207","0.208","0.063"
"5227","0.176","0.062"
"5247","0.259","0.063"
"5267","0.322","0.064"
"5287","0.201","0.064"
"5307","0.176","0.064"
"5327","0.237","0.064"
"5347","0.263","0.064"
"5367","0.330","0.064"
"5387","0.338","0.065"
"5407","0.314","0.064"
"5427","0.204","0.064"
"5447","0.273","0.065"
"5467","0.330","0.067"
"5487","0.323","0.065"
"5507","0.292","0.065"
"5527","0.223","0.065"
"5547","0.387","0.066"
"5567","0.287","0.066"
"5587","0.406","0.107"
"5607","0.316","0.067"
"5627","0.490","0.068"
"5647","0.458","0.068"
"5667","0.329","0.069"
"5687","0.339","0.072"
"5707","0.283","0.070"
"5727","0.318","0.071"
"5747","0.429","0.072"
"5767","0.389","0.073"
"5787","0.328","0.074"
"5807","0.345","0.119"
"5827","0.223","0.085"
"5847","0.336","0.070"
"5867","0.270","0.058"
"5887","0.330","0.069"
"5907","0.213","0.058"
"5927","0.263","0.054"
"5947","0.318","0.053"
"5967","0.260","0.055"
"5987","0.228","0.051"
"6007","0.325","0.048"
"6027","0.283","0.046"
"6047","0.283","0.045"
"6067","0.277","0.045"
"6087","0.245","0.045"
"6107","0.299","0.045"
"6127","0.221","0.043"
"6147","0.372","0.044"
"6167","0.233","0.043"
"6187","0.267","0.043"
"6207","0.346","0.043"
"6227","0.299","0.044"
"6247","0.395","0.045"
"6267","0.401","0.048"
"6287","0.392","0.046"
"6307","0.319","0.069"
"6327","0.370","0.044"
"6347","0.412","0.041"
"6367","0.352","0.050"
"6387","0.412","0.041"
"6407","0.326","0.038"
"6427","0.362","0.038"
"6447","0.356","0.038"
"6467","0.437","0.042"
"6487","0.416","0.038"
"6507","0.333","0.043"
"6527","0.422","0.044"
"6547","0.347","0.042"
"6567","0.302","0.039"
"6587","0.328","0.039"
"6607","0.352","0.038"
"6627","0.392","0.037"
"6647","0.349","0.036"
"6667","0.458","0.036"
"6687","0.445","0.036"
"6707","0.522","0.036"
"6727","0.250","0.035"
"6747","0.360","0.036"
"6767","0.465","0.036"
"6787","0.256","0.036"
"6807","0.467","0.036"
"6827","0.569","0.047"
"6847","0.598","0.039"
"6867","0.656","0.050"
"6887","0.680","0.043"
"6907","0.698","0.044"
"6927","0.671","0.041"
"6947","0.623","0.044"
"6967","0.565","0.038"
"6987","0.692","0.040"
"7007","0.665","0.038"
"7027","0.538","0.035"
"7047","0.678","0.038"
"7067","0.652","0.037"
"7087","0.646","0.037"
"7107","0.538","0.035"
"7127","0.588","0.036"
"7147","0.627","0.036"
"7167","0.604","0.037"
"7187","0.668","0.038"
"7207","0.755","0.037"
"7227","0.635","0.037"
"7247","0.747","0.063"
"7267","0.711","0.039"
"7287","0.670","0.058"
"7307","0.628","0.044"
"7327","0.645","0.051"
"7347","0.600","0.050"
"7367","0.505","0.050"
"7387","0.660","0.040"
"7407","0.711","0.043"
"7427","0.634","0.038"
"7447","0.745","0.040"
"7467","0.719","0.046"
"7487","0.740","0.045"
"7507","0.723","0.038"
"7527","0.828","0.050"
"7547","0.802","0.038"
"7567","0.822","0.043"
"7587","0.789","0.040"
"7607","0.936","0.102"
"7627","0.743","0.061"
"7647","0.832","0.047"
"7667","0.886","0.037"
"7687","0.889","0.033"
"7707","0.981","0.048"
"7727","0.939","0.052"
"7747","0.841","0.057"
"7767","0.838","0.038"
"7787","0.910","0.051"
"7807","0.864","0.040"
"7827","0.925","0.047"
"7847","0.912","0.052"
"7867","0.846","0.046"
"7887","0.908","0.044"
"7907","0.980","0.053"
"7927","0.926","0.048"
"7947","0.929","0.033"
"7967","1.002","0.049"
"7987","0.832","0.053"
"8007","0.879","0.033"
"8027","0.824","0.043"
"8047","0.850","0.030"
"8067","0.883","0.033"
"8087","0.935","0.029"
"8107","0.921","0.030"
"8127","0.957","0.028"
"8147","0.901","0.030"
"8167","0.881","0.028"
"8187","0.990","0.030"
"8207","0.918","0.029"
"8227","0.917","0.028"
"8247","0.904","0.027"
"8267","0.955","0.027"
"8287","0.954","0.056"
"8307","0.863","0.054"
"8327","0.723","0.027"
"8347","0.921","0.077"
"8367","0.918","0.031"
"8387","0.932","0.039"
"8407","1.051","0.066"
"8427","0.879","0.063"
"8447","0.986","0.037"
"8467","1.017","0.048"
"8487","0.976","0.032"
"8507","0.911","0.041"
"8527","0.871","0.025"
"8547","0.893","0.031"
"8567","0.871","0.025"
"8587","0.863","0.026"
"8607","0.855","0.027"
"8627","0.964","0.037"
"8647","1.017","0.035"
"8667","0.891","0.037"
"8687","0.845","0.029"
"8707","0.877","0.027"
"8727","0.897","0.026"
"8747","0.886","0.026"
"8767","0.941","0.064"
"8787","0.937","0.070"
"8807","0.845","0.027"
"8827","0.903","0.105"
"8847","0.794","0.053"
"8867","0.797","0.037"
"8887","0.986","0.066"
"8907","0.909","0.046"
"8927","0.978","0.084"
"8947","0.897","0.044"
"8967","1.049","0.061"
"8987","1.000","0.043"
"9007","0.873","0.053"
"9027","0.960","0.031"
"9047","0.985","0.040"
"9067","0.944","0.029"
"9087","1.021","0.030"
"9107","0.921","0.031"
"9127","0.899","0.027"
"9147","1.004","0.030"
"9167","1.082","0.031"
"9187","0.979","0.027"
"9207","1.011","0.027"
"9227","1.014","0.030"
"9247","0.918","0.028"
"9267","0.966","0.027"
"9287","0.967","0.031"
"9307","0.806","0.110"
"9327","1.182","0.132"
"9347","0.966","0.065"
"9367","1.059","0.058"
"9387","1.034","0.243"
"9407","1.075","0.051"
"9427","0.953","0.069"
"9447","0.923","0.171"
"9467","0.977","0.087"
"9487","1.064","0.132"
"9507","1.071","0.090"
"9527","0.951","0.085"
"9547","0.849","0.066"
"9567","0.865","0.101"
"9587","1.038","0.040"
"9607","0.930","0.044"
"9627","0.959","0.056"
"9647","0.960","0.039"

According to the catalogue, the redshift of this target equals 0.711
